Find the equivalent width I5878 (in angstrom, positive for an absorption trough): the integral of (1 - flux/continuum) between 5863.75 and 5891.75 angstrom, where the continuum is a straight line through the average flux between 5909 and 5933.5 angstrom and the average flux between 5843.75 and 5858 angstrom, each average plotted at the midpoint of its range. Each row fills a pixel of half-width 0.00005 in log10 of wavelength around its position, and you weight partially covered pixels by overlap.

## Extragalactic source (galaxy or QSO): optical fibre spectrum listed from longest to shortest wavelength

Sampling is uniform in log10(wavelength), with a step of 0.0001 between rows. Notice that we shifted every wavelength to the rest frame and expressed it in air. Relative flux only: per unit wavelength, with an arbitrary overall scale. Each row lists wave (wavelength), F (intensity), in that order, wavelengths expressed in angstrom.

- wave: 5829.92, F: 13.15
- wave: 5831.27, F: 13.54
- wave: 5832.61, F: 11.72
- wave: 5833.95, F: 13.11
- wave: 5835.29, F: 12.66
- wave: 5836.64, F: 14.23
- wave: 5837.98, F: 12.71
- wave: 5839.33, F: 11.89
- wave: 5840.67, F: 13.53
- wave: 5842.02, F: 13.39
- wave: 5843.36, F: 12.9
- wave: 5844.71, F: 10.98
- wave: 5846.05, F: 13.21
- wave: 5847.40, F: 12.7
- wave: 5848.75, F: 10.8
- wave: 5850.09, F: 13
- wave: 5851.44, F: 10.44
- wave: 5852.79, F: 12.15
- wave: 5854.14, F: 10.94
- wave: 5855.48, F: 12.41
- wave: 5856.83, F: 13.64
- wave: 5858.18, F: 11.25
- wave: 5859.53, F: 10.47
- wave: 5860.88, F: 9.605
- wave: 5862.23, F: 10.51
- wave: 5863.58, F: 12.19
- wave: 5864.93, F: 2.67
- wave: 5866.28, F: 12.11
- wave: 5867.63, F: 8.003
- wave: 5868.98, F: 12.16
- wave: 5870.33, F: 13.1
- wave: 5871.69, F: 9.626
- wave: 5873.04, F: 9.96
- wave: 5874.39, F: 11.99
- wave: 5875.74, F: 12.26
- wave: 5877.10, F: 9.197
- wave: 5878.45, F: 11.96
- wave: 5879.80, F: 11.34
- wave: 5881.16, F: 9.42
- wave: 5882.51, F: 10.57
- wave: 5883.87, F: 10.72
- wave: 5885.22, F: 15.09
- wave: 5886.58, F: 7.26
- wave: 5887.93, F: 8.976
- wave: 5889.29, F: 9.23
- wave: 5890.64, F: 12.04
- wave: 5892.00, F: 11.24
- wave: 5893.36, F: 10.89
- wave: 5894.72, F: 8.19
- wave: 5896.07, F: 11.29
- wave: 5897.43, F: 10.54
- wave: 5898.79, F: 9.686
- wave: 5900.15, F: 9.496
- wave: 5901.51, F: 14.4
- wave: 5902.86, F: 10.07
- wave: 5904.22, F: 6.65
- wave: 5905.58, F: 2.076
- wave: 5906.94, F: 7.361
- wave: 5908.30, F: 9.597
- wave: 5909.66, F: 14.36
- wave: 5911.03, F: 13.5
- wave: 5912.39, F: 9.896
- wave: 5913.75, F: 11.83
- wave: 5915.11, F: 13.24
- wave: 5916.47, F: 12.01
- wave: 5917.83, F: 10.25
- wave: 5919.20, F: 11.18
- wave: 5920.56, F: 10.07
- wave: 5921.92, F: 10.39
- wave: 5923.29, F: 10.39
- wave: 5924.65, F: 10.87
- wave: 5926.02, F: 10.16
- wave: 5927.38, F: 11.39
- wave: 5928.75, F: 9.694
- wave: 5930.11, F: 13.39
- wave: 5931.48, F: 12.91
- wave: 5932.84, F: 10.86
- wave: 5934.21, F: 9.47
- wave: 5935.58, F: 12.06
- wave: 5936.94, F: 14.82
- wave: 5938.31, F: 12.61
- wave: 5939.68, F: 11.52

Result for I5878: 3.3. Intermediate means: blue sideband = 12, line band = 10.4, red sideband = 11.5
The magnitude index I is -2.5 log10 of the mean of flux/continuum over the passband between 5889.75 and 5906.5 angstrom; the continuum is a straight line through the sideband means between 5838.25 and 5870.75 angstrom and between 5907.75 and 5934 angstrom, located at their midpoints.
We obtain 0.18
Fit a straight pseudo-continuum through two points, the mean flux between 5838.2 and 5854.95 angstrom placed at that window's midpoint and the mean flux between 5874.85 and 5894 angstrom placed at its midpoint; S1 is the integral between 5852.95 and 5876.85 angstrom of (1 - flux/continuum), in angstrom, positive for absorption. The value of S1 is 1.5 angstrom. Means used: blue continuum 12.2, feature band 10.8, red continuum 10.7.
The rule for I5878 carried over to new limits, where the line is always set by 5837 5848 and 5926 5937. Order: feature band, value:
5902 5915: 2.3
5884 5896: 1.7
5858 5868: 2.3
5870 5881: 1.1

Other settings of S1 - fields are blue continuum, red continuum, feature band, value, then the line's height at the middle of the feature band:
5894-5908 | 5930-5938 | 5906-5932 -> -0.9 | 10.7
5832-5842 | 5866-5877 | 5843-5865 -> 1.1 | 12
